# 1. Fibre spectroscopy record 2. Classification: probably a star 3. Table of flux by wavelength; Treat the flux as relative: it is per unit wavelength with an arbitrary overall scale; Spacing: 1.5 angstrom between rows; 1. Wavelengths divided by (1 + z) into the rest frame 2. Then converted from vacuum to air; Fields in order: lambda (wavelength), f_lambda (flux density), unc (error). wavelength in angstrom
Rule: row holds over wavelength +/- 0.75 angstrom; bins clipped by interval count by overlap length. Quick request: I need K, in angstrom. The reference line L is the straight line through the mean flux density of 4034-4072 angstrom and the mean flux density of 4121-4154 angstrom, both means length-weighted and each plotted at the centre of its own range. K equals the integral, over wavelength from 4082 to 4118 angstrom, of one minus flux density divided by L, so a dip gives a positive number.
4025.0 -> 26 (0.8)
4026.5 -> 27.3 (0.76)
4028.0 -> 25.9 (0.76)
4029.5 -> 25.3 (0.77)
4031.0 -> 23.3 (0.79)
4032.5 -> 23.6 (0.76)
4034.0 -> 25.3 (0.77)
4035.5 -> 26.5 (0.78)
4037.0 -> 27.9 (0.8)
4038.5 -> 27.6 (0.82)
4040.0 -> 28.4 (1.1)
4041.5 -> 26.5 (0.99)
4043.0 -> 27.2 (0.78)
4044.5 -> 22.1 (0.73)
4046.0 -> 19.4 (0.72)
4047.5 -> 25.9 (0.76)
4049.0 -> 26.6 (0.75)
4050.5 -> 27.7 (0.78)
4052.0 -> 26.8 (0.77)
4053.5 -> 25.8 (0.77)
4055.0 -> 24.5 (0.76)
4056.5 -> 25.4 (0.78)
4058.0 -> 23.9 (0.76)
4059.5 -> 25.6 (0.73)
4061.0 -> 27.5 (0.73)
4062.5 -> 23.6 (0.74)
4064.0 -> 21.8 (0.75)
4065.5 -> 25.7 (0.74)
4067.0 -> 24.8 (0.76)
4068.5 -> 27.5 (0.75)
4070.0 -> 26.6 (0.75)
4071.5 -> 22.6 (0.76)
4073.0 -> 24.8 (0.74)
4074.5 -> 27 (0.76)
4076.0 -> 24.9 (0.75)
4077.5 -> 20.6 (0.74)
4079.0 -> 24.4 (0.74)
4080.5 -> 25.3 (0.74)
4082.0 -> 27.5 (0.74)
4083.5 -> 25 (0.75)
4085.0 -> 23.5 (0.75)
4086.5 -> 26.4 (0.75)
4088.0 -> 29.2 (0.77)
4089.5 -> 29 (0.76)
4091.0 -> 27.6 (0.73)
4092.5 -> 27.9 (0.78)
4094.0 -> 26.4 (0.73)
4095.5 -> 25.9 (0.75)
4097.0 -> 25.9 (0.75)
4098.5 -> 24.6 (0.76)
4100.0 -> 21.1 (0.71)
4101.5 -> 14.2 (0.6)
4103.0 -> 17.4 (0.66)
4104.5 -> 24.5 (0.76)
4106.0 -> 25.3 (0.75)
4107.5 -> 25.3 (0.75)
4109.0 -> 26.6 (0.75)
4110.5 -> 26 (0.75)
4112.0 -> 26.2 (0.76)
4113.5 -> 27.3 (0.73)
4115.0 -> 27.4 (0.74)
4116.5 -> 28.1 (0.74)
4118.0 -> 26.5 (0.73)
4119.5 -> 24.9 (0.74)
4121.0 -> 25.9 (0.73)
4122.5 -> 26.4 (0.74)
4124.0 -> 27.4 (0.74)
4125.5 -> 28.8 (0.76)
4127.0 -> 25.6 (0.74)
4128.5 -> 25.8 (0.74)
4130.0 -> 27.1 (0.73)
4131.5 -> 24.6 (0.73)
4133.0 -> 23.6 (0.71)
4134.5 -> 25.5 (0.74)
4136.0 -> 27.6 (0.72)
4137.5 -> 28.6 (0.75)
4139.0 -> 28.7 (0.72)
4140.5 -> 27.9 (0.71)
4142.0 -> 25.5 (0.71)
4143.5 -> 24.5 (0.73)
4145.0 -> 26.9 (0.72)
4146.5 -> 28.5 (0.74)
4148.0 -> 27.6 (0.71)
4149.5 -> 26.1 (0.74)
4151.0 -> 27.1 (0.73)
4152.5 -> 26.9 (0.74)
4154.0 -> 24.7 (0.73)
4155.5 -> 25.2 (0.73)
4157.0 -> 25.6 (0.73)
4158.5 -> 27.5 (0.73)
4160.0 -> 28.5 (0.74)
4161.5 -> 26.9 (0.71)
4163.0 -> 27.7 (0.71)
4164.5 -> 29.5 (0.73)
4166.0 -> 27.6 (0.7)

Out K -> 1.1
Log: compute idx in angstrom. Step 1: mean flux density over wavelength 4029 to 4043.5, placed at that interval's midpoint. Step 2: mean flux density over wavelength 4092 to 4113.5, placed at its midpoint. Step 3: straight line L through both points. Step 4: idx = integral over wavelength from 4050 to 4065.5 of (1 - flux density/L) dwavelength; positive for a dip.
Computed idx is 0.2 angstrom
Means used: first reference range 26.2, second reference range 24.2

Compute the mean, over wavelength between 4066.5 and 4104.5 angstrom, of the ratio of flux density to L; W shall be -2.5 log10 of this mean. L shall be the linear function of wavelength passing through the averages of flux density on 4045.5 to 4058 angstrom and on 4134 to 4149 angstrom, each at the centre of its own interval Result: 0.05 mag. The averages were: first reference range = 25.3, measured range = 24.8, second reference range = 27.1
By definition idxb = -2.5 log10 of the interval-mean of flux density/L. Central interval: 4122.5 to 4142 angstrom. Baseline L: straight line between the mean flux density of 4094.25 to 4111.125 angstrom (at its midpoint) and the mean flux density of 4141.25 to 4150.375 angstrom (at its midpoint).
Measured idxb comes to -0.05 mag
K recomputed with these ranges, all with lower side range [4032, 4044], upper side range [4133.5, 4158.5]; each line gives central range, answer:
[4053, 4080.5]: 1.8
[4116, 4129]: 0.0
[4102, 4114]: 0.9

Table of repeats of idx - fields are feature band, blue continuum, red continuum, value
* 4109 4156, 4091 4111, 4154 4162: -2.1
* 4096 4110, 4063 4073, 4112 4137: 1.6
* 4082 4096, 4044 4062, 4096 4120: -1.2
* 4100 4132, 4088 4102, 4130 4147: 0.8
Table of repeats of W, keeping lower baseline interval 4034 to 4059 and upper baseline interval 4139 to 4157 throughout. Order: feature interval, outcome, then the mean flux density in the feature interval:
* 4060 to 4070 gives 0.026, 25.3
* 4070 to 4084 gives 0.051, 24.8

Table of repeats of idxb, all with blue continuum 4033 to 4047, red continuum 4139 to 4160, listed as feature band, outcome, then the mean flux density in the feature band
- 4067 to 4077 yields 0.02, 25.4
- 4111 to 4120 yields -0.02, 26.8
